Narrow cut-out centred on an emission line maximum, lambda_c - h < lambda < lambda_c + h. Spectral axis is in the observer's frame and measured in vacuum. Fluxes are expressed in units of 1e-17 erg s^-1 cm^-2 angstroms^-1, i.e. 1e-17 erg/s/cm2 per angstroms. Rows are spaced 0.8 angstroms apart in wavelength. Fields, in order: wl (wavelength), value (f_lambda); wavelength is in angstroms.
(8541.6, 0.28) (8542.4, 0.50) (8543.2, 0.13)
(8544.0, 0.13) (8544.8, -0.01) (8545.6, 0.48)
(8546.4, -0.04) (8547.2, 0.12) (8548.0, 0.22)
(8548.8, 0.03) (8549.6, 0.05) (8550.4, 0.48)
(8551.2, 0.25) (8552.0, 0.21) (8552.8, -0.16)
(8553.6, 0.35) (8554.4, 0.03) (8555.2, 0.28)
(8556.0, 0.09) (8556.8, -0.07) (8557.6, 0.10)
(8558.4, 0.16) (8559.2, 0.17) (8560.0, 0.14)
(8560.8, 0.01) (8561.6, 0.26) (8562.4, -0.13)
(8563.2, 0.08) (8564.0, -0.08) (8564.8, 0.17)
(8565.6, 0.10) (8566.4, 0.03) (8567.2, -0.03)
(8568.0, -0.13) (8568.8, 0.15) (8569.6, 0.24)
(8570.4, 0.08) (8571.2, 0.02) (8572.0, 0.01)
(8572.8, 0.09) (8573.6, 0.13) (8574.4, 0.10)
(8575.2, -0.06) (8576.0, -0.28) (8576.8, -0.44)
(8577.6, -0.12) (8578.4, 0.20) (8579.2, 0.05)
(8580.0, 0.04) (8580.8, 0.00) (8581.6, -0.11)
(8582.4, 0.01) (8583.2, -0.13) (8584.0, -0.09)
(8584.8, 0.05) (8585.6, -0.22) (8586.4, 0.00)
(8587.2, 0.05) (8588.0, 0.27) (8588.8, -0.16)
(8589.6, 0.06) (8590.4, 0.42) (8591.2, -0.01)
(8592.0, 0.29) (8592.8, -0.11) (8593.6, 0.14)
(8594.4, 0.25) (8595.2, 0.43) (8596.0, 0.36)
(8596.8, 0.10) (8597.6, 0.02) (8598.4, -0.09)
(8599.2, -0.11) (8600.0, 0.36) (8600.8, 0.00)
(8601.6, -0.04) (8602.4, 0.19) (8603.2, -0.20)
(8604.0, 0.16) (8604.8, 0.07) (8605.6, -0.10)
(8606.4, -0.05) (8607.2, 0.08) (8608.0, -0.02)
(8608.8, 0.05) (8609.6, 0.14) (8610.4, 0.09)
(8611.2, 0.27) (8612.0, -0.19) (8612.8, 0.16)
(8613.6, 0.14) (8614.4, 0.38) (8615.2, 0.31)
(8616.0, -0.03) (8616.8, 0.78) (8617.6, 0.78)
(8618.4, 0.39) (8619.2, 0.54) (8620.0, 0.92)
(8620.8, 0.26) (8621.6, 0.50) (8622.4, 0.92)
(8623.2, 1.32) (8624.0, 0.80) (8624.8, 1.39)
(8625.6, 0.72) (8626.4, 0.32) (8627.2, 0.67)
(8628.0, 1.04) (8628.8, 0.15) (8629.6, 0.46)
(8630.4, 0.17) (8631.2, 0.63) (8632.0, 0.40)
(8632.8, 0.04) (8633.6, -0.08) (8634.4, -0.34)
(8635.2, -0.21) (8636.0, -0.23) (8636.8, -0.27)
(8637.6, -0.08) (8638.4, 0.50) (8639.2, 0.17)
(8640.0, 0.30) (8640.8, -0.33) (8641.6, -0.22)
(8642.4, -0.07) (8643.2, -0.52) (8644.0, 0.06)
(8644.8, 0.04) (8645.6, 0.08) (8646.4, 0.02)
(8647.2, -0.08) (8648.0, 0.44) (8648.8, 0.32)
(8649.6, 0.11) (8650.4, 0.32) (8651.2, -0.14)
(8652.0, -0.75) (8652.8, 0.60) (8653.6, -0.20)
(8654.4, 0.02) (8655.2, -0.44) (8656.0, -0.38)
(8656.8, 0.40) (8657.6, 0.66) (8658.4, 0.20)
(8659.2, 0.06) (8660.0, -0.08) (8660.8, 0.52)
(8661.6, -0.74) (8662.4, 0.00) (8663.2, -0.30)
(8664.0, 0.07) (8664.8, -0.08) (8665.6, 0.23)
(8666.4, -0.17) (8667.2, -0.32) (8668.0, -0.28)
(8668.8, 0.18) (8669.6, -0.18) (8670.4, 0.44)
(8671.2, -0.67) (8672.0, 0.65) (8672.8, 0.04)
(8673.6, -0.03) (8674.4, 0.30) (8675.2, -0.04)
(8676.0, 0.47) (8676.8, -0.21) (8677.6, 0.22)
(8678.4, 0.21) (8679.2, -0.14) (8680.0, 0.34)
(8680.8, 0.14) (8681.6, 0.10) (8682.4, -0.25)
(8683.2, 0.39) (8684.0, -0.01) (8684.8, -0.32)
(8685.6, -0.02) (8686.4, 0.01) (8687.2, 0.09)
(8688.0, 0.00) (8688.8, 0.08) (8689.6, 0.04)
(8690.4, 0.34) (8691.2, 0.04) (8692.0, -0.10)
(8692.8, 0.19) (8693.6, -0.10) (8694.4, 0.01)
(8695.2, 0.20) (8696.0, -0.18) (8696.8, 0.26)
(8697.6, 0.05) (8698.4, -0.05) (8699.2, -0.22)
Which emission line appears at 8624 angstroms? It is [O II]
